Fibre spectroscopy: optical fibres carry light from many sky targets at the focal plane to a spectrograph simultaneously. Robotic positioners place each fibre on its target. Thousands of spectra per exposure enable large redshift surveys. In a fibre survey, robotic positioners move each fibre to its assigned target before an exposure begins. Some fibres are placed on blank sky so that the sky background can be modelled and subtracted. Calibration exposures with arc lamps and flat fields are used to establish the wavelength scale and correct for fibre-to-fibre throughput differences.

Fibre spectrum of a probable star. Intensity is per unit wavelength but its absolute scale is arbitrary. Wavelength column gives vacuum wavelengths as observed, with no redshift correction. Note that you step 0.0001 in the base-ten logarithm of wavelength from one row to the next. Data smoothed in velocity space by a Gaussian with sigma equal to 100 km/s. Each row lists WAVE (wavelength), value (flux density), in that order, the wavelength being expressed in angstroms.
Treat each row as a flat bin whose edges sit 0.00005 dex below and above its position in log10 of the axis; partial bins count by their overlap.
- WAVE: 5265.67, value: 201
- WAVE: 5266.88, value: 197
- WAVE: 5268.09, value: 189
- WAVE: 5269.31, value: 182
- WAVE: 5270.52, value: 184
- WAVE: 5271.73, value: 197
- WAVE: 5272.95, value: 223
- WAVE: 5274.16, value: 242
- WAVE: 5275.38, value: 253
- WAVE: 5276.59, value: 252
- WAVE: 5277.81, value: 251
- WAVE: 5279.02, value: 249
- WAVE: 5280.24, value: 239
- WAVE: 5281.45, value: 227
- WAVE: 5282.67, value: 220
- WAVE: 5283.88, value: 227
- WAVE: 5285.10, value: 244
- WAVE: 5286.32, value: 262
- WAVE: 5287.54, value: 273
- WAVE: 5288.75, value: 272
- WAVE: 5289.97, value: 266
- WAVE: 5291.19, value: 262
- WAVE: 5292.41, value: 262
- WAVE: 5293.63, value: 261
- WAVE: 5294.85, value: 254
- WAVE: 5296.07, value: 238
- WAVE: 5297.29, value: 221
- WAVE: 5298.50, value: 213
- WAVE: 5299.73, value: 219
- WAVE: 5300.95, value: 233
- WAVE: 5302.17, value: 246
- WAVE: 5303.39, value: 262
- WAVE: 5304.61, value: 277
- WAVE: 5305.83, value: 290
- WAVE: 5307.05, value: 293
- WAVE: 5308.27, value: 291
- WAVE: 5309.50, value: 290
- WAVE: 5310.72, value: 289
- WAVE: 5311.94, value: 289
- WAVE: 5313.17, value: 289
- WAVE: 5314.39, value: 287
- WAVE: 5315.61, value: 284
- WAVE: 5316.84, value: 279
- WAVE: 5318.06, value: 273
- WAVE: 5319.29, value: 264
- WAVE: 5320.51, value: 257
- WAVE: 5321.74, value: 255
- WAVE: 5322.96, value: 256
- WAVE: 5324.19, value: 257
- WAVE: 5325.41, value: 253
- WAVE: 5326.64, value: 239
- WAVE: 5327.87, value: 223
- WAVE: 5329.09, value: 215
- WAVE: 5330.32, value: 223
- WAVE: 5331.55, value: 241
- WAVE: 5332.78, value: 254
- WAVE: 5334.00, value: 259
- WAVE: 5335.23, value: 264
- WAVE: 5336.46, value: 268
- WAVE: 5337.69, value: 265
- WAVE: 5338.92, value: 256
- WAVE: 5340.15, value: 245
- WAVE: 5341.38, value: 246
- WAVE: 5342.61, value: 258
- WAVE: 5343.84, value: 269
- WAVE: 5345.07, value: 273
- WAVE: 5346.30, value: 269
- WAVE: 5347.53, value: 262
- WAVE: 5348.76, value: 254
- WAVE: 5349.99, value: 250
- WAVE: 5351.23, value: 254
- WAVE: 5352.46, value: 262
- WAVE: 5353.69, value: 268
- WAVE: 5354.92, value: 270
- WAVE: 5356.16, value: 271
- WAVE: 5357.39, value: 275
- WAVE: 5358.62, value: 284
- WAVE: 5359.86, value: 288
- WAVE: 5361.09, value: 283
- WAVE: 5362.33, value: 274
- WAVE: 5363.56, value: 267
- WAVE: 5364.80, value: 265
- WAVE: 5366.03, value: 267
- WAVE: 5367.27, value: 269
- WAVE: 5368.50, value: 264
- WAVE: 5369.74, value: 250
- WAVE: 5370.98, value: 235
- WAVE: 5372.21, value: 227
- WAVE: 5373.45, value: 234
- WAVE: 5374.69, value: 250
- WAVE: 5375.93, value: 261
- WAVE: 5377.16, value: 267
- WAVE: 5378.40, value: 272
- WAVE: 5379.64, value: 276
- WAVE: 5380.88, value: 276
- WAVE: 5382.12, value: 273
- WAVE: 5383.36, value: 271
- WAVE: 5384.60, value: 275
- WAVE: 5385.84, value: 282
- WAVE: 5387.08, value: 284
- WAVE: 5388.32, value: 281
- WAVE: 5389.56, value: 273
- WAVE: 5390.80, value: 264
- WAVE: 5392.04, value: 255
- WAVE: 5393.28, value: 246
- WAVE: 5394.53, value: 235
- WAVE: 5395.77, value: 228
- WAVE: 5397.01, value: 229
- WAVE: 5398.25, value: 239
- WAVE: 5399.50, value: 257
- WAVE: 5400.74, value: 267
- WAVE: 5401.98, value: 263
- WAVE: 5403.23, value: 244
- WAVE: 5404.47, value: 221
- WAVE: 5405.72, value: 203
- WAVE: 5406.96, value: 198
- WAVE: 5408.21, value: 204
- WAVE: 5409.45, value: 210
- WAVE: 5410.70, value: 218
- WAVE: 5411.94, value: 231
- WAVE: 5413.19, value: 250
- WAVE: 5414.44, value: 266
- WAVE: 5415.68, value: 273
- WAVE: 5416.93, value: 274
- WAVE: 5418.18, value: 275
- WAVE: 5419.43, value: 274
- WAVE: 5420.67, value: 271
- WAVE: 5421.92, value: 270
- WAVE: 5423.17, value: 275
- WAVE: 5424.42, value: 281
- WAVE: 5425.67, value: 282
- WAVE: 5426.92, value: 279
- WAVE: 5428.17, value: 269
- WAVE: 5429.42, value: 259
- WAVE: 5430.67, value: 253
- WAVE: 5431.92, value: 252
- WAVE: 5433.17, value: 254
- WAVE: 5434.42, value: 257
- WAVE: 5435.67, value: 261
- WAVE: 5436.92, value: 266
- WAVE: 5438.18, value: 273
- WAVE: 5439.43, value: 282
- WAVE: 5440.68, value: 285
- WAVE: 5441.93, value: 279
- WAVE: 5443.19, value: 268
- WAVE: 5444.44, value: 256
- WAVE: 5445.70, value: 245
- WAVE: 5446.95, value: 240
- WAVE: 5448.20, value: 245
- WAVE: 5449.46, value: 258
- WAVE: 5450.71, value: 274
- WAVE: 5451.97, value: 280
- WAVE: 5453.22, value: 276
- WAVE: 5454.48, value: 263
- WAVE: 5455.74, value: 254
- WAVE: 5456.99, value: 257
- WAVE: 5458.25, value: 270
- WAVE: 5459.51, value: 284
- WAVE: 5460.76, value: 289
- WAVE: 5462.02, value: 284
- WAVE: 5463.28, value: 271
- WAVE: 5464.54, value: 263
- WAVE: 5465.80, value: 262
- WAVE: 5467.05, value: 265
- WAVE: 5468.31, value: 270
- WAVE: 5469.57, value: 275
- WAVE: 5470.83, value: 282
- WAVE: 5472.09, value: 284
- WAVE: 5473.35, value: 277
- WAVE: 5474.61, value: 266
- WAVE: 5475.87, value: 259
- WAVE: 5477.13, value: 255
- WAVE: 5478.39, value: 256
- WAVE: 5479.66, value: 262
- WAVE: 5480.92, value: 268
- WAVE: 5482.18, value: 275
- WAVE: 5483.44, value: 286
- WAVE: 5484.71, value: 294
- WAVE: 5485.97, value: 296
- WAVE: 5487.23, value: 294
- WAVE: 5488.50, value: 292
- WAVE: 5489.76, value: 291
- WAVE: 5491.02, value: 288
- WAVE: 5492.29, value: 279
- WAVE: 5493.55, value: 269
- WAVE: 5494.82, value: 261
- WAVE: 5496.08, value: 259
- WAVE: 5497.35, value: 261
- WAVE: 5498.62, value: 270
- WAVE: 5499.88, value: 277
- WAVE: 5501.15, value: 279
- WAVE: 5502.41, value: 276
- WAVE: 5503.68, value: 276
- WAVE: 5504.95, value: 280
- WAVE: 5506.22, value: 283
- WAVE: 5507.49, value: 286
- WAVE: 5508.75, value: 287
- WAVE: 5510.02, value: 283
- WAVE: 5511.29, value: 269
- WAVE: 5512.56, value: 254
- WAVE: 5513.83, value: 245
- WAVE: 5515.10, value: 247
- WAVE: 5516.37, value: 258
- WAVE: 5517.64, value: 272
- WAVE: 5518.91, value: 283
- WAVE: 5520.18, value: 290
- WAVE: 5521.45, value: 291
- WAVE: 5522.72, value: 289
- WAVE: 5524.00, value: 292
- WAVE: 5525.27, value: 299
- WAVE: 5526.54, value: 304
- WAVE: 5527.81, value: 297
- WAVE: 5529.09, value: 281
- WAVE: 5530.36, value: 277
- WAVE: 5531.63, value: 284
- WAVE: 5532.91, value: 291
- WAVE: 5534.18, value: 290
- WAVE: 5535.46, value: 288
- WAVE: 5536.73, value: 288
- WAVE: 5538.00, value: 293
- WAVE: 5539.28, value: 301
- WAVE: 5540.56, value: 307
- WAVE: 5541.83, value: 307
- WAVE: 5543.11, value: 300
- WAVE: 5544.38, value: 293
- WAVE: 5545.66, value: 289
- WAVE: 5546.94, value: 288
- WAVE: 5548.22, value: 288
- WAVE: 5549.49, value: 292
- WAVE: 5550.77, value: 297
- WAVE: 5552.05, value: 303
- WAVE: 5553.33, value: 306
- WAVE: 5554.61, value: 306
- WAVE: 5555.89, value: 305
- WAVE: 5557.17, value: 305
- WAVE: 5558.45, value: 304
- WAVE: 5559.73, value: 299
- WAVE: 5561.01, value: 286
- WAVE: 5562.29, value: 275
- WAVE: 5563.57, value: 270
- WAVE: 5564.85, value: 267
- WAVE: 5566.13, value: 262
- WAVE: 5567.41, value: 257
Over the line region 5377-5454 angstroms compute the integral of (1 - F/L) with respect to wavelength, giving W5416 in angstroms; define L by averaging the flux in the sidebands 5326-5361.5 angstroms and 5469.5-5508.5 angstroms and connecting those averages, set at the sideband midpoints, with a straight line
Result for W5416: 2.4 angstroms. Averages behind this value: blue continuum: 258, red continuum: 276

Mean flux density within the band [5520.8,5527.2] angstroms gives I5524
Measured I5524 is 295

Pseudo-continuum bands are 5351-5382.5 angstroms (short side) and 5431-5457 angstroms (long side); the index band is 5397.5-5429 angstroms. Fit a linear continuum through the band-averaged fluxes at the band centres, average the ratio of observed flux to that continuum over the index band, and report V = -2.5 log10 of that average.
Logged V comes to 0.05 mag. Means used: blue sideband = 265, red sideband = 263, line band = 252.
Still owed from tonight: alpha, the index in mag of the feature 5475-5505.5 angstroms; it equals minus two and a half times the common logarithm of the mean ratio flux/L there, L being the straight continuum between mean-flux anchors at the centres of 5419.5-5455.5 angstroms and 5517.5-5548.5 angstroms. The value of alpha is 0.02 mag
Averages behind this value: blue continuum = 266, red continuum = 292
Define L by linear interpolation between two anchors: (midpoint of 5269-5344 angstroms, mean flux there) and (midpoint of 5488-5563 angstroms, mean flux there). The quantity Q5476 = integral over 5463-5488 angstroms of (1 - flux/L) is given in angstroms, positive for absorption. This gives 0.4 angstroms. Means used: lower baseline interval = 252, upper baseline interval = 285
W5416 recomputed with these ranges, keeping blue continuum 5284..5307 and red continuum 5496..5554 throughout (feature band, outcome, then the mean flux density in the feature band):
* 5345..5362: -0.49 angstroms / 269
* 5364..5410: 2.39 angstroms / 252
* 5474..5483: 0.47 angstroms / 264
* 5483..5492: -0.38 angstroms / 291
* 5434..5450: 0.61 angstroms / 263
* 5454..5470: 0.36 angstroms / 270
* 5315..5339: 0.32 angstroms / 254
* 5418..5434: 0.15 angstroms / 268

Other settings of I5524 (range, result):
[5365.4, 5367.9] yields 269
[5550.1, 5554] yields 301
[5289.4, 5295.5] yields 261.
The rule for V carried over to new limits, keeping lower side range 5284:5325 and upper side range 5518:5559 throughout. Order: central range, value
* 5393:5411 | 0.20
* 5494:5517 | 0.08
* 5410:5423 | 0.07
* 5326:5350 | 0.07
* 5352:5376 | 0.03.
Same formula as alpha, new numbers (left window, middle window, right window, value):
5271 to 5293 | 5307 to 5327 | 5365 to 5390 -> -0.09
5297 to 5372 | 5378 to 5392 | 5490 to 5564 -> -0.03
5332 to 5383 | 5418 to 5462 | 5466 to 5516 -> 0.01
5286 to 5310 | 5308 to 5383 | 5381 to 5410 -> -0.04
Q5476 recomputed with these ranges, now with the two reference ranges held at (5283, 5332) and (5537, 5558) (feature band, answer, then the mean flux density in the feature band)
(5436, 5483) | 2.59 angstroms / 268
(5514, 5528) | 0.57 angstroms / 282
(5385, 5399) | 0.82 angstroms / 256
